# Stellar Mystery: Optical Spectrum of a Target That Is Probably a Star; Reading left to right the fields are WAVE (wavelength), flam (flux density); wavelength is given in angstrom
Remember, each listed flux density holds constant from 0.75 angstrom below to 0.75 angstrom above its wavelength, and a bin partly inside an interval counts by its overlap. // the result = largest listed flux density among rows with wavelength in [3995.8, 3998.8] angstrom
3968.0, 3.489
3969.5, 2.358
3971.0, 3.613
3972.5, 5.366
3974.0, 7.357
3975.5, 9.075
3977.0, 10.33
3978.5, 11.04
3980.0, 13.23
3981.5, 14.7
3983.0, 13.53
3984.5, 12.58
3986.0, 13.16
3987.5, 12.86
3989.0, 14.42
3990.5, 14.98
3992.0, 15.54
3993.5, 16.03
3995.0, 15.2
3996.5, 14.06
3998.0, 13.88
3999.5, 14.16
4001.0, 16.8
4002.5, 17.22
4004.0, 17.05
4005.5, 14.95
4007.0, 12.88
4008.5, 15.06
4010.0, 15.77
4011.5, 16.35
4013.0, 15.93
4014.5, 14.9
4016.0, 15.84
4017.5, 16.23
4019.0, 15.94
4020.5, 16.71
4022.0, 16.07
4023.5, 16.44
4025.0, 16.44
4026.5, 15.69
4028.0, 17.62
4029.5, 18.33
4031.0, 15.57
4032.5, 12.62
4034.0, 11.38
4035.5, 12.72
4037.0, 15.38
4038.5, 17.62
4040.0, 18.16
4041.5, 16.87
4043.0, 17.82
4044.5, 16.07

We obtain 14.06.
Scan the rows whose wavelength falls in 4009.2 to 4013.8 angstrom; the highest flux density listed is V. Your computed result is 16.35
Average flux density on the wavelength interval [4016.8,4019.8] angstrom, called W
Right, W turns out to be 16.1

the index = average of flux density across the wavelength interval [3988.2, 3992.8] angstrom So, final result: 15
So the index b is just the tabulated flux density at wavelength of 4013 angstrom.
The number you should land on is 15.93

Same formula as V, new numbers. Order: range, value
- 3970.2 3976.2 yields 9.075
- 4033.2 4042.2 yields 18.16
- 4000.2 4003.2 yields 17.22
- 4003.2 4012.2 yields 17.05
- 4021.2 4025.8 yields 16.44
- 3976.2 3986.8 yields 14.7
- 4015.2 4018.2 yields 16.23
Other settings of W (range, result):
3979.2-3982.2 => 13.9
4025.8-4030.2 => 17.2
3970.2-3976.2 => 6.3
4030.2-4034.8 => 13.2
